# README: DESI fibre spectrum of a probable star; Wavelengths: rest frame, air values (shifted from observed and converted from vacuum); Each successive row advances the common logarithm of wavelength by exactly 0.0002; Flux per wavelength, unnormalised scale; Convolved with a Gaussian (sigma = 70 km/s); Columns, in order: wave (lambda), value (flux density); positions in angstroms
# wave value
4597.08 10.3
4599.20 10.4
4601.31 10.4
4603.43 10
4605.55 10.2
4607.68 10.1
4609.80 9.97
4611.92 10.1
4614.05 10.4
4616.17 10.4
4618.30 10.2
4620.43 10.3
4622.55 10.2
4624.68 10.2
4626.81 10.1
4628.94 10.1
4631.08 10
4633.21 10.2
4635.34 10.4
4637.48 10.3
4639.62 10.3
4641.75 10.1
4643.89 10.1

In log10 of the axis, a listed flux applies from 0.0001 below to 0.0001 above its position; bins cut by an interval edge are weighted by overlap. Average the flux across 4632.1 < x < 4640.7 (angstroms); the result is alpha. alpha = 10.3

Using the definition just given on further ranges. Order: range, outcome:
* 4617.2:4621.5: 10.3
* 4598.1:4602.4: 10.4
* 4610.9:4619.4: 10.3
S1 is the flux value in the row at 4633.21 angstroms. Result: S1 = 10.2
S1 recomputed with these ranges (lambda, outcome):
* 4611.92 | 10.1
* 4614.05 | 10.4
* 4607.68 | 10.1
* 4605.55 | 10.2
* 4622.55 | 10.2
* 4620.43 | 10.3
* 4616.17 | 10.4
